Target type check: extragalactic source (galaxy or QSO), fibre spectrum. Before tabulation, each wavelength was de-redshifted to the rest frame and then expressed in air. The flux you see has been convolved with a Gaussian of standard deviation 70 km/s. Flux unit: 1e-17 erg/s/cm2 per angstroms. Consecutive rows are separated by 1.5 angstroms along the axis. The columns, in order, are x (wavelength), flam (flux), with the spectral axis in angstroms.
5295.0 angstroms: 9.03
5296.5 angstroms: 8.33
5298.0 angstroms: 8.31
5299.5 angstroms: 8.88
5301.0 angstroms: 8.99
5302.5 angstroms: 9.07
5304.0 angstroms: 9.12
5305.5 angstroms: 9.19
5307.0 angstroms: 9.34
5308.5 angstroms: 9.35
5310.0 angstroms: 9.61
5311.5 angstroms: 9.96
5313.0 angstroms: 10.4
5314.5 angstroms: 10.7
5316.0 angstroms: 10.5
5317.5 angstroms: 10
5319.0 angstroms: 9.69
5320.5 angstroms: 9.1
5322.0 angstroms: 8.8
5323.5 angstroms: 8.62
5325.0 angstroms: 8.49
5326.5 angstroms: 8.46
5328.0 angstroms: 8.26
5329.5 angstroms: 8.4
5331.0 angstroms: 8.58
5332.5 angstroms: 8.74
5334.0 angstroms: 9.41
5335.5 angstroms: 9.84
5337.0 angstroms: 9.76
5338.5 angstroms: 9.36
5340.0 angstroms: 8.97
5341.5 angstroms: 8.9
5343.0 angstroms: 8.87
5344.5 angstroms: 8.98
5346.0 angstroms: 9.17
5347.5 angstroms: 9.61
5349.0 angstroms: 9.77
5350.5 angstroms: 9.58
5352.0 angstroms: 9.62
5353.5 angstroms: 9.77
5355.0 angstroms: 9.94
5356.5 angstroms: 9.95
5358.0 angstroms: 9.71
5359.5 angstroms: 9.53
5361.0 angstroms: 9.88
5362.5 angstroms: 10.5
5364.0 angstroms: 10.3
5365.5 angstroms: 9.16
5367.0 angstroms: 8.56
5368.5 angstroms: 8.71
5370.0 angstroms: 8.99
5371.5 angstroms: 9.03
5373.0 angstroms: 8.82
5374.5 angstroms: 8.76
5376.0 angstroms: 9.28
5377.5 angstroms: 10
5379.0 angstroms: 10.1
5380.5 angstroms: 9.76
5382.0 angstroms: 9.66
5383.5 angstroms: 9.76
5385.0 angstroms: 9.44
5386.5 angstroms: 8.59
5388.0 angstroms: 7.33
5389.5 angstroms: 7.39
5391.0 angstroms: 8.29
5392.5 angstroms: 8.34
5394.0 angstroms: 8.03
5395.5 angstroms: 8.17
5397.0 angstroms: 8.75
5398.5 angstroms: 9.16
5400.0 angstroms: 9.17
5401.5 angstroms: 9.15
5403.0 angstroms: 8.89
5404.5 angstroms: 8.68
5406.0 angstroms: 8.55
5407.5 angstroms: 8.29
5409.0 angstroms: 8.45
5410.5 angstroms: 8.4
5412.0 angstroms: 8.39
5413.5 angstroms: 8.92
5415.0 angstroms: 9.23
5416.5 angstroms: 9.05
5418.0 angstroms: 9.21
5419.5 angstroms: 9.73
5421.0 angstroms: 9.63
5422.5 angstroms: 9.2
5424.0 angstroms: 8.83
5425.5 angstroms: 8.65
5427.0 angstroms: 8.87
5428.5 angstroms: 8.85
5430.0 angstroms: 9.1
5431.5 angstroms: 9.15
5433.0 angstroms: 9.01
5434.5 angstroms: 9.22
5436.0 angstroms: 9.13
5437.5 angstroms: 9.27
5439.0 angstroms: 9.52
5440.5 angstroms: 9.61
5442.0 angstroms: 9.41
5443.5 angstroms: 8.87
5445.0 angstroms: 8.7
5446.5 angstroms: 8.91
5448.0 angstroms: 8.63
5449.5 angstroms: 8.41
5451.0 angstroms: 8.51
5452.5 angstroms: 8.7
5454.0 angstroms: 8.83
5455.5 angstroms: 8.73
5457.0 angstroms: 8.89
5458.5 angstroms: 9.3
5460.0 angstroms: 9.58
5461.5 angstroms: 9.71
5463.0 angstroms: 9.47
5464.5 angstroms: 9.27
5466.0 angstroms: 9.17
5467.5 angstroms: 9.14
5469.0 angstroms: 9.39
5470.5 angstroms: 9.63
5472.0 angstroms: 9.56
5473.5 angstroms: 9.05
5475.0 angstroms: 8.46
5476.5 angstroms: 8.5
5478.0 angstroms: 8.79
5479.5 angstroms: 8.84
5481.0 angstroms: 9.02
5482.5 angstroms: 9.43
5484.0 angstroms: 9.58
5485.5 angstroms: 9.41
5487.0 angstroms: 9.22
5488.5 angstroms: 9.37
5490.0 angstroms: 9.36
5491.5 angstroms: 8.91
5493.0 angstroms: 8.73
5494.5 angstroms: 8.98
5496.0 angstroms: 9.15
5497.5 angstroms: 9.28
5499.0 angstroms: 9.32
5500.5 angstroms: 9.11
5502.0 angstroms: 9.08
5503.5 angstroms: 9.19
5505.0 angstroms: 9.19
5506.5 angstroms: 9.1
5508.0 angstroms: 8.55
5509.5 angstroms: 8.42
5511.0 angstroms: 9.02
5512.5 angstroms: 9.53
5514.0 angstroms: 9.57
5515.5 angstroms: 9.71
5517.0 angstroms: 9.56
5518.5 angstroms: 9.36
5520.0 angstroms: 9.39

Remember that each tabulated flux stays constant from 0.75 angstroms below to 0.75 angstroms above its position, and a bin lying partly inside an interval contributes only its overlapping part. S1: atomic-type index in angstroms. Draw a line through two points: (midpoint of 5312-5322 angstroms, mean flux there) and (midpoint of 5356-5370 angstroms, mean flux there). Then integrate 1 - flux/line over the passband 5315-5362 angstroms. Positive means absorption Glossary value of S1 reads 2.2 angstroms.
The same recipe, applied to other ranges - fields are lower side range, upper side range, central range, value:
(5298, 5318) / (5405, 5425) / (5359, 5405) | 0.4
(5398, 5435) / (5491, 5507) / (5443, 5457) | 0.5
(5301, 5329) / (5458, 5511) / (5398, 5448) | 1.2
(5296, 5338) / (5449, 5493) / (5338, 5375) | -0.8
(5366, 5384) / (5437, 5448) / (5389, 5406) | 1.2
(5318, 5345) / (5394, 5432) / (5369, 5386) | -0.9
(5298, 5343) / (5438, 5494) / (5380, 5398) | 1.1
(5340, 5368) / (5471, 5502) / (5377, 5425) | 2.5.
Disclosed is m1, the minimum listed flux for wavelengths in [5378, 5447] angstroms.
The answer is 7.33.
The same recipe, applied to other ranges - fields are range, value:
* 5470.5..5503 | 8.46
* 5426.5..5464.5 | 8.41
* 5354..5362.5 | 9.53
